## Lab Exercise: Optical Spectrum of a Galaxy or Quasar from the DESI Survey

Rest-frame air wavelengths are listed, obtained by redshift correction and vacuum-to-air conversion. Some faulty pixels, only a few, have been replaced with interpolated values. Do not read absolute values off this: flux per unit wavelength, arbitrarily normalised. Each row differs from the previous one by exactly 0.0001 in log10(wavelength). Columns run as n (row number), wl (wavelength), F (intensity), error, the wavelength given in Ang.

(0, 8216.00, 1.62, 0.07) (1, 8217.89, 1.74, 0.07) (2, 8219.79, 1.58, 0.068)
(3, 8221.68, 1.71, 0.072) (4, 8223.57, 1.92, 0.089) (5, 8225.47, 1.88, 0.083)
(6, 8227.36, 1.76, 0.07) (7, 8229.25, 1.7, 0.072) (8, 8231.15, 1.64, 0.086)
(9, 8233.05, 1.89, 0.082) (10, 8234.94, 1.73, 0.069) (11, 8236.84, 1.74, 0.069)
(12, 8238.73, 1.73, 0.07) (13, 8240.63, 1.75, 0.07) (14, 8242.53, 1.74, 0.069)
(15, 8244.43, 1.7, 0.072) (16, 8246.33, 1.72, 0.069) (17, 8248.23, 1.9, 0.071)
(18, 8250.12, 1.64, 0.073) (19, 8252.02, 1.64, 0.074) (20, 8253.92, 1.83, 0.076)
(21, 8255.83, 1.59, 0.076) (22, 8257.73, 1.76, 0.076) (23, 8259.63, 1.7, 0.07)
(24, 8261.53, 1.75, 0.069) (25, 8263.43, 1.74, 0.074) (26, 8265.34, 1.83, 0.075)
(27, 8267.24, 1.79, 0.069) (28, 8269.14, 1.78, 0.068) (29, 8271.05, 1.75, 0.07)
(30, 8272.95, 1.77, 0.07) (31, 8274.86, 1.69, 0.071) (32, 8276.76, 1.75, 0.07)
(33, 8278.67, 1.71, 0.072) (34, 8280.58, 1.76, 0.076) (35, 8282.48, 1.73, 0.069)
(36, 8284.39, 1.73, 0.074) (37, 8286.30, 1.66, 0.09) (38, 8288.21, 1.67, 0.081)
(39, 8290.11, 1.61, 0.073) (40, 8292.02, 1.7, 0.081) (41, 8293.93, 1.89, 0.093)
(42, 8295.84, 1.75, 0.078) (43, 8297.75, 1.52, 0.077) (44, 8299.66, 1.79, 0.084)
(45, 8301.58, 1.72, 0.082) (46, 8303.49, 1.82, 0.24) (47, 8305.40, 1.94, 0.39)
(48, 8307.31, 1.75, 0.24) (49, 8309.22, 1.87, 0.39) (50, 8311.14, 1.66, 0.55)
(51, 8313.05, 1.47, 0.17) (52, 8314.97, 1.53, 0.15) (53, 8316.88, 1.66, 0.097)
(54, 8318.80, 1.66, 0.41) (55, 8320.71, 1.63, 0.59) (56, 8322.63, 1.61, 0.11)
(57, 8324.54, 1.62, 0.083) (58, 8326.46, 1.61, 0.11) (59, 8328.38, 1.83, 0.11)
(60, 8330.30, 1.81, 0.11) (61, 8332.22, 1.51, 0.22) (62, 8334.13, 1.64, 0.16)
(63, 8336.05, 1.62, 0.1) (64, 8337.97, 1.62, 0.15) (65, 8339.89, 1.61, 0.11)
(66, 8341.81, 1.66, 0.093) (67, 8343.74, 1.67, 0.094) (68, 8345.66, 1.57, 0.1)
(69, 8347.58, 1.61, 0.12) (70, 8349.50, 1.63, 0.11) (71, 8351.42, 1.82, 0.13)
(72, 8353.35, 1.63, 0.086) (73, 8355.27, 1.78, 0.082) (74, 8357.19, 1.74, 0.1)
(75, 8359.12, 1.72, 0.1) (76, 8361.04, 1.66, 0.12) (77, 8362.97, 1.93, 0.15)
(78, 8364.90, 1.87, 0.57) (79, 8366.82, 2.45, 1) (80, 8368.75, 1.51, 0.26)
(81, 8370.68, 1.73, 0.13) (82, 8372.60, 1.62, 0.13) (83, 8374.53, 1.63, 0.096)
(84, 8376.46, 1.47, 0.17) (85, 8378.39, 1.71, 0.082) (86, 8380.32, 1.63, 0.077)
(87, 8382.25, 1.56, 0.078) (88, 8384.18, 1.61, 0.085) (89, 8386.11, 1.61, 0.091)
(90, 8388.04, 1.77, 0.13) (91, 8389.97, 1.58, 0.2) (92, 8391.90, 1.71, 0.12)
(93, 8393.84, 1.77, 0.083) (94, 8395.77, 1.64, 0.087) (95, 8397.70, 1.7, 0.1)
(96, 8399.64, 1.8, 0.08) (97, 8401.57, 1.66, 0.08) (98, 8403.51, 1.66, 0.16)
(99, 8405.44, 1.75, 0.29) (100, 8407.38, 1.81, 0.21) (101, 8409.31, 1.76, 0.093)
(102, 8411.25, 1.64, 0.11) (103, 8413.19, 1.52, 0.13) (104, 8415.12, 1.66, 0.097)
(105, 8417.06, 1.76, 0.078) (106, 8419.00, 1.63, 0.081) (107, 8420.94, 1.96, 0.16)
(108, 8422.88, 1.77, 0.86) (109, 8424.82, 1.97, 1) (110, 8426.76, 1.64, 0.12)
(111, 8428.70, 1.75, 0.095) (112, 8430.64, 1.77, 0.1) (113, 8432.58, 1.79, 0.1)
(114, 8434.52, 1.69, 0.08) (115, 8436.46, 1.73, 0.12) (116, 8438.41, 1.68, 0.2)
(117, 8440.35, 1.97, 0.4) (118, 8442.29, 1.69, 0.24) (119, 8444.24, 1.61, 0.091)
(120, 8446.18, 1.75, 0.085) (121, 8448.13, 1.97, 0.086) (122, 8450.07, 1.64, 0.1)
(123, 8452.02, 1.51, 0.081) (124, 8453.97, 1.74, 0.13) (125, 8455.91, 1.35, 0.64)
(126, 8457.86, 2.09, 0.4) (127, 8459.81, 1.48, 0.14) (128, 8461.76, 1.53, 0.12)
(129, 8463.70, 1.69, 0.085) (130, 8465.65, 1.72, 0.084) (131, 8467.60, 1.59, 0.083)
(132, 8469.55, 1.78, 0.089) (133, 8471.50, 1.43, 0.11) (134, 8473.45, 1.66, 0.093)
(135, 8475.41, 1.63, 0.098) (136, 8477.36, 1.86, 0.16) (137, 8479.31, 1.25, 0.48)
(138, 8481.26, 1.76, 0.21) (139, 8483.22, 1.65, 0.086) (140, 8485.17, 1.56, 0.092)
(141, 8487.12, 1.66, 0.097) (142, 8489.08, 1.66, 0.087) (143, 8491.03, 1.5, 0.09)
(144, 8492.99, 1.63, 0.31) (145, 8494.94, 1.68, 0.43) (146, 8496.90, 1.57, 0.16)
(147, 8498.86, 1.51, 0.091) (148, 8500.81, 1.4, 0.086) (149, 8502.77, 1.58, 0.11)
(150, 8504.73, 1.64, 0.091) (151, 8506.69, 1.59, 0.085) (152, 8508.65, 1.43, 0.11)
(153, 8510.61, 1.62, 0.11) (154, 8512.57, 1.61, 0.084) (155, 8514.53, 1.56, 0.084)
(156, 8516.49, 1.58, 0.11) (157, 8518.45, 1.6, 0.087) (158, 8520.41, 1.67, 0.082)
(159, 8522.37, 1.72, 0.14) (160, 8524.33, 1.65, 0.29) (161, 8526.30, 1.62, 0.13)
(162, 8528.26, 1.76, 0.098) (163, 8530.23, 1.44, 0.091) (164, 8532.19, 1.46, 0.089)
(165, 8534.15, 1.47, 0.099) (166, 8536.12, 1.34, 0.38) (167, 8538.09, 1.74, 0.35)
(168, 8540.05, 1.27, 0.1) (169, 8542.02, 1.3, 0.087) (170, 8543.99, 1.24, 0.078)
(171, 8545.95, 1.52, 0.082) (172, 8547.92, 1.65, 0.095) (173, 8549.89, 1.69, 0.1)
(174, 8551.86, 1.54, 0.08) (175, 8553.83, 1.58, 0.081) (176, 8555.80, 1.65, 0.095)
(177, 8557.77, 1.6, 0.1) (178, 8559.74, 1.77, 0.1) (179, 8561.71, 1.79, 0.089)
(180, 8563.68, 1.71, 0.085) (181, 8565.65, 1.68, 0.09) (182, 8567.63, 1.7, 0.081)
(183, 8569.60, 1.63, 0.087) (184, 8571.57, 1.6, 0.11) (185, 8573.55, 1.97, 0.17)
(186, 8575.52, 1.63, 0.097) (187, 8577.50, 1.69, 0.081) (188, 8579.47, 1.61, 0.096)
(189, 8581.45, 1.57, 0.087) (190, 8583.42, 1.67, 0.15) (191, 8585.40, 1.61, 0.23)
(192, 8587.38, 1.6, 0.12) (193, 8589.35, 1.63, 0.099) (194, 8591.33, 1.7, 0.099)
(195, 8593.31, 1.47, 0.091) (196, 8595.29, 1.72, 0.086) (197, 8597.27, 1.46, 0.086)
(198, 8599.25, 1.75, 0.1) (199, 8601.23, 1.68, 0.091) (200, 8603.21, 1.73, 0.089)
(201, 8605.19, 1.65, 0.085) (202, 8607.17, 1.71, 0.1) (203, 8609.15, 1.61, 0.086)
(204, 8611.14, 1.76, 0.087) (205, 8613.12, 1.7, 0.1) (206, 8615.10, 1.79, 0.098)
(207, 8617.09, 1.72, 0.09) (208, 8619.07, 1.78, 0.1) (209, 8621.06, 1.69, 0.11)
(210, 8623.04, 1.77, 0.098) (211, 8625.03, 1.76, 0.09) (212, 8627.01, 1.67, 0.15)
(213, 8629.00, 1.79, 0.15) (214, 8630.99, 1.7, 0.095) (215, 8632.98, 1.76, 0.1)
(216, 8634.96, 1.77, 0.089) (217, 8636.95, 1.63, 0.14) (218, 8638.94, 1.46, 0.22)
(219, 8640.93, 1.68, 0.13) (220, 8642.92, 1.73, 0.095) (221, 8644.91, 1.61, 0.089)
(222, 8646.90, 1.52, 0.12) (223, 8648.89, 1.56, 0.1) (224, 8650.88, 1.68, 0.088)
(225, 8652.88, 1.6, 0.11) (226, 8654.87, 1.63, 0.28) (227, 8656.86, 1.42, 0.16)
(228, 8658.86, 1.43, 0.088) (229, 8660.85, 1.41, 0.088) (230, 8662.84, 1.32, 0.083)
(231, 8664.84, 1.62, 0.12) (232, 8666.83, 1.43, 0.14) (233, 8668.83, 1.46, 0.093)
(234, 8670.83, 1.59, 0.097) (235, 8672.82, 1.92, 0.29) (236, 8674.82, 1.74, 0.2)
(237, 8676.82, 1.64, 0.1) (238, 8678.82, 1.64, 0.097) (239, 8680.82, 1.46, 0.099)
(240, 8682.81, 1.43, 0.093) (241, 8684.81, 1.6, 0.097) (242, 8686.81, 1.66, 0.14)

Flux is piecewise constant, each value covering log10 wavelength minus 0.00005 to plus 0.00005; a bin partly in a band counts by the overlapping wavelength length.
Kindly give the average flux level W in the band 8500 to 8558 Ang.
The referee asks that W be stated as 1.55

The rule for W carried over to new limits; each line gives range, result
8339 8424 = 1.7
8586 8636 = 1.69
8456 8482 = 1.64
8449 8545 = 1.58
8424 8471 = 1.71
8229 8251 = 1.74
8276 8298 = 1.71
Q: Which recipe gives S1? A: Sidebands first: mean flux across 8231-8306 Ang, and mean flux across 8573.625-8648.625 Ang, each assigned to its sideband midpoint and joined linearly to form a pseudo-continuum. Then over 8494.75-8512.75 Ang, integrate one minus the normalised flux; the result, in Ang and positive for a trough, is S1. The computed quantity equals 1.5 Ang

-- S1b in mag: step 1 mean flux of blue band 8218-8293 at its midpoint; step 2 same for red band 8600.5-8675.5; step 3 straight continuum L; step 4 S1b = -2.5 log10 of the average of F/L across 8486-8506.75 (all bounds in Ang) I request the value 0.06 mag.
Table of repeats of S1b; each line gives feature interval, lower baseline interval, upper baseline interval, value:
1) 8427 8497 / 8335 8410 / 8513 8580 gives -0.01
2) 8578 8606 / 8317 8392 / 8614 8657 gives 0.03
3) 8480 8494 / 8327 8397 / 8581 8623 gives 0.04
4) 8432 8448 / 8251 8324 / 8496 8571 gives -0.08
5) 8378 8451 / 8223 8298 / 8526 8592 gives -0.03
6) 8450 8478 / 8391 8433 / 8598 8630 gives 0.05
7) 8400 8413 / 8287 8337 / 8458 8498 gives -0.04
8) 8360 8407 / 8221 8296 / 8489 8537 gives -0.03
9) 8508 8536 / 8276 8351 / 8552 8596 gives 0.06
